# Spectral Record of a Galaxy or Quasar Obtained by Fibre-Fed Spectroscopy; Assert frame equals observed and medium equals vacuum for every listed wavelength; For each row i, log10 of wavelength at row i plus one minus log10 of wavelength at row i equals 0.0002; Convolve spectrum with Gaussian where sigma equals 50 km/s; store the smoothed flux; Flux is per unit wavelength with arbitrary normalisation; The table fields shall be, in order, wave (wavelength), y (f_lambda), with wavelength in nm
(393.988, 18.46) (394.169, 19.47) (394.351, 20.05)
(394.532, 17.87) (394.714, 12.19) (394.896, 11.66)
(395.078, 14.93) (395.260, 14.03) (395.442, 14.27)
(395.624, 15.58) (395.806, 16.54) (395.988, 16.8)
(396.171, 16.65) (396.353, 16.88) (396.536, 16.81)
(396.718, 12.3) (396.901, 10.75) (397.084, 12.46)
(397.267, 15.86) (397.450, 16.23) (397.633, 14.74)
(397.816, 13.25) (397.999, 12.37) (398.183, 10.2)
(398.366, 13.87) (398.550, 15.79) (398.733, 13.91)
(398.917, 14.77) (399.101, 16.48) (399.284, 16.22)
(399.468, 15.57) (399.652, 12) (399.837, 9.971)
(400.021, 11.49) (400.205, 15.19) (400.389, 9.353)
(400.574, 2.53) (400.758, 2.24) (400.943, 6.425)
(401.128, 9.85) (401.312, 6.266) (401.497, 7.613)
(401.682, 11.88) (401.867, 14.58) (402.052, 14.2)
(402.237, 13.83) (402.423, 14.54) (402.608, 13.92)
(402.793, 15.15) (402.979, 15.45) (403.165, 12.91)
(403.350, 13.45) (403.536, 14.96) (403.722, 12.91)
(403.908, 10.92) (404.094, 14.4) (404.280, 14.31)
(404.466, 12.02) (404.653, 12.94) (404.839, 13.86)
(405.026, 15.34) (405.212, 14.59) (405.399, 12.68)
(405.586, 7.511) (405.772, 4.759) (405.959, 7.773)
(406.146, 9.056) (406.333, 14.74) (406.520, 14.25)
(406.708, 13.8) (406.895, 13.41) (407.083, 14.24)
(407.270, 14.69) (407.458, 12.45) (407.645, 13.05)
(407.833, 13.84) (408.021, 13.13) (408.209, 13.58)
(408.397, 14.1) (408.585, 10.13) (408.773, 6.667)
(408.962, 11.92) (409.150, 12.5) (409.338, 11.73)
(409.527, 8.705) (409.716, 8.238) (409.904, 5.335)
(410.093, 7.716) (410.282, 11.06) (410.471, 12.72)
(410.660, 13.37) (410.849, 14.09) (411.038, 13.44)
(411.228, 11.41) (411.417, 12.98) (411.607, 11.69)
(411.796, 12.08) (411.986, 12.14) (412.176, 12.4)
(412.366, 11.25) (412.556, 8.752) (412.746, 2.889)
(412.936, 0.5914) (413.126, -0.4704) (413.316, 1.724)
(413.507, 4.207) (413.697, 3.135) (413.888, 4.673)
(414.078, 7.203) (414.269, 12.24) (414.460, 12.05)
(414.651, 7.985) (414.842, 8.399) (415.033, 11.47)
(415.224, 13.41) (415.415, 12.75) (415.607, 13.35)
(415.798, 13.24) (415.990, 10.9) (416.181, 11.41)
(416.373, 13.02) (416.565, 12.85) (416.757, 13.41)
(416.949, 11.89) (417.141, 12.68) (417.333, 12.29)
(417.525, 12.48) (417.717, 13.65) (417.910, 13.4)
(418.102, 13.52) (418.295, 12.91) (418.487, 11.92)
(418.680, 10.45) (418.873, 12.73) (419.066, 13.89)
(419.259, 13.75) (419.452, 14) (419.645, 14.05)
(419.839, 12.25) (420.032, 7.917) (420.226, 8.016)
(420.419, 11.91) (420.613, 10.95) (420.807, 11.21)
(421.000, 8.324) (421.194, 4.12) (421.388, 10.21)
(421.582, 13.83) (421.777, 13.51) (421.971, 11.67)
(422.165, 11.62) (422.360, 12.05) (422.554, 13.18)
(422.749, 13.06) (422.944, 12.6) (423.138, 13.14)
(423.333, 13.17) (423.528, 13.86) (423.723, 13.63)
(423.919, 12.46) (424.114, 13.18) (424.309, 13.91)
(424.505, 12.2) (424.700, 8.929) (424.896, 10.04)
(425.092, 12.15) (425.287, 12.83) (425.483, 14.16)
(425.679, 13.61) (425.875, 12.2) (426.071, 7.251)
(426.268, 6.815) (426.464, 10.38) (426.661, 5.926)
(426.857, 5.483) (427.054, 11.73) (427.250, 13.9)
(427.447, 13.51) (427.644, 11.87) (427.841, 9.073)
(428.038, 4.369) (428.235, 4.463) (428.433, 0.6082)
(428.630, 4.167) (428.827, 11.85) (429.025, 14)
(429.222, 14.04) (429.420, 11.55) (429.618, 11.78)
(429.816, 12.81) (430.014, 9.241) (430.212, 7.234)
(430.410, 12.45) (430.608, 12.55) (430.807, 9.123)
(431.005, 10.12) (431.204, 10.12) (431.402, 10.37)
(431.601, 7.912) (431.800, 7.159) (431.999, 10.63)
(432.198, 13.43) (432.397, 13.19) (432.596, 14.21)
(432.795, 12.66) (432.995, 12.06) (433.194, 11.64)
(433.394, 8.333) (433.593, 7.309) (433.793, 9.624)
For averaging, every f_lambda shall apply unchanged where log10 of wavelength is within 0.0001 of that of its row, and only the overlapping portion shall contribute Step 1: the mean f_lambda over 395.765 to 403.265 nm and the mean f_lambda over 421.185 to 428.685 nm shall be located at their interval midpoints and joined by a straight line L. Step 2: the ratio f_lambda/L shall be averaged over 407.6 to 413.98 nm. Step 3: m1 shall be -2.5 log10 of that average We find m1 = 0.25 mag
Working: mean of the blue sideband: 12.8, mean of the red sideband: 10.7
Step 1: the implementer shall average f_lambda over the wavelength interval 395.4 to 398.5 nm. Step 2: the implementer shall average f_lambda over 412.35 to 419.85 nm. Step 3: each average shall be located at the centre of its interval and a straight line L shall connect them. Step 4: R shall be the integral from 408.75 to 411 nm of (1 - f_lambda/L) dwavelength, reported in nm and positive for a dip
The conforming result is 0.22 nm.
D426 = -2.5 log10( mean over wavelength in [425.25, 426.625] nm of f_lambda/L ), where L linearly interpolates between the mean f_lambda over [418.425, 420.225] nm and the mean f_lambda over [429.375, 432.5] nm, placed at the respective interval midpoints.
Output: 0.05 mag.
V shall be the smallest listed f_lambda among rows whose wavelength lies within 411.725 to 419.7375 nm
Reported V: -0.4704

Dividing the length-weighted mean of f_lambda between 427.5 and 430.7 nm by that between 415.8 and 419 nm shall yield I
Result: 0.76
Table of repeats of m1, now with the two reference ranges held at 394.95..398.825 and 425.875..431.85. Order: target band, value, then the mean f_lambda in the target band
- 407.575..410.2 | 0.17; 10.7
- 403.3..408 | 0.04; 12.6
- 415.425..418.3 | -0.13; 12.7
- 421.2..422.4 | -0.10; 11.5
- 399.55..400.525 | 0.24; 11.2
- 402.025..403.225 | -0.06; 14.3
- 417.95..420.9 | -0.10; 12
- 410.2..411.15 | -0.05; 12.9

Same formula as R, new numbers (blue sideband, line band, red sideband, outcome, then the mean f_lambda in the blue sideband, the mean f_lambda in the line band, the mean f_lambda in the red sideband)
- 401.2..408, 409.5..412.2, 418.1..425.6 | 0.266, 12.7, 11.2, 12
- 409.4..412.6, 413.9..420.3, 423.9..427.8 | -0.485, 11.1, 11.9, 11.1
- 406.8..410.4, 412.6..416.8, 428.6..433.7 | 0.983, 11.4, 8.61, 10.9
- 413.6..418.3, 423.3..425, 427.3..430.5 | -0.345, 11.3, 12.3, 9.62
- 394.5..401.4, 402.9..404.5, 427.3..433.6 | -0.134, 13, 13.5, 10.2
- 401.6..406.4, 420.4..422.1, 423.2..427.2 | 0.137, 12.8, 10.6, 11.2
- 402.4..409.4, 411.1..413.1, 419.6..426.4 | 0.478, 12.7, 9.33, 11.5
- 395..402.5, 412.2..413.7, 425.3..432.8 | 0.926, 12.9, 4.46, 10.2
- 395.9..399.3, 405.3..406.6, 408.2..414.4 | 0.132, 14.5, 10.1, 9.17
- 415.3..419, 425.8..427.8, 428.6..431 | 0.273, 12.6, 9.86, 11.1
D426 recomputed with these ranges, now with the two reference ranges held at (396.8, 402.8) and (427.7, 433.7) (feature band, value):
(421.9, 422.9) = -0.170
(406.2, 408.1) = -0.173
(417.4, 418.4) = -0.206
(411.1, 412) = -0.070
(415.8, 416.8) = -0.125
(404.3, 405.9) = 0.006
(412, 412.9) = 0.298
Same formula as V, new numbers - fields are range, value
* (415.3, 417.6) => 10.9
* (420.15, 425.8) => 4.12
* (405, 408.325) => 4.759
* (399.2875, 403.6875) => 2.24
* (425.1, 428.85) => 0.6082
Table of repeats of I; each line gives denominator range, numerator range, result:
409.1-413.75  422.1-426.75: 1.31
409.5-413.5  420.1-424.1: 1.29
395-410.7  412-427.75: 0.87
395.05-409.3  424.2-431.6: 0.80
